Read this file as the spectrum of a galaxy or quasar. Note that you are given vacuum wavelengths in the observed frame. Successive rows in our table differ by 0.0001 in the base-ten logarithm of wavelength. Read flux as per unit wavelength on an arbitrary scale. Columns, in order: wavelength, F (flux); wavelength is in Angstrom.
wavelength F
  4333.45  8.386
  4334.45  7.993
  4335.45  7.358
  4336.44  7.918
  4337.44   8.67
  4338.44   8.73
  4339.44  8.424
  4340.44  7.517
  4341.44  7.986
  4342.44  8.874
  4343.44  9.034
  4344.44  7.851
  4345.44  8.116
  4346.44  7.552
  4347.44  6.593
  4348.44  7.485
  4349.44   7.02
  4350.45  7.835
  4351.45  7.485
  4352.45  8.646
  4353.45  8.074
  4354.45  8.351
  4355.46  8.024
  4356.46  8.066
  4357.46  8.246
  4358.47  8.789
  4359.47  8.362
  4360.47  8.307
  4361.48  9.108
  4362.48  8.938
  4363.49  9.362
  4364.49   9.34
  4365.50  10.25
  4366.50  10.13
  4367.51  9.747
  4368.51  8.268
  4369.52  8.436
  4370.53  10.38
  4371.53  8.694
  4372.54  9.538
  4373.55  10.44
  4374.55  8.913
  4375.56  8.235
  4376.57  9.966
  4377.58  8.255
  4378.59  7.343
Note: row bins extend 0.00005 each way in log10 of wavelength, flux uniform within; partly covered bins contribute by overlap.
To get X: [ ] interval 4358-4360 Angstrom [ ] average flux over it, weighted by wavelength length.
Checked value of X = 8.6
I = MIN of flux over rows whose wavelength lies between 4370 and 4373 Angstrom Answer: 8.694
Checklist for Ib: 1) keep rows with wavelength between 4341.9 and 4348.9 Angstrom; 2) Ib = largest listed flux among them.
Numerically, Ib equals 9.034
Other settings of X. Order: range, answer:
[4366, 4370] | 9.15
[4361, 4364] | 9.15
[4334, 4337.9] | 7.99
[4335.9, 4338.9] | 8.43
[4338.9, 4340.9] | 7.99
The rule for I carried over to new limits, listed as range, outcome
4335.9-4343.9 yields 7.517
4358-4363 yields 8.307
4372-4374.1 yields 9.538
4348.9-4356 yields 7.02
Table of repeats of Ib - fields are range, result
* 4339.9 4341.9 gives 7.986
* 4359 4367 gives 10.25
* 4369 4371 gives 10.38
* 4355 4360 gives 8.789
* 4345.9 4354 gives 8.646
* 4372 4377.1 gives 10.44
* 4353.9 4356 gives 8.351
